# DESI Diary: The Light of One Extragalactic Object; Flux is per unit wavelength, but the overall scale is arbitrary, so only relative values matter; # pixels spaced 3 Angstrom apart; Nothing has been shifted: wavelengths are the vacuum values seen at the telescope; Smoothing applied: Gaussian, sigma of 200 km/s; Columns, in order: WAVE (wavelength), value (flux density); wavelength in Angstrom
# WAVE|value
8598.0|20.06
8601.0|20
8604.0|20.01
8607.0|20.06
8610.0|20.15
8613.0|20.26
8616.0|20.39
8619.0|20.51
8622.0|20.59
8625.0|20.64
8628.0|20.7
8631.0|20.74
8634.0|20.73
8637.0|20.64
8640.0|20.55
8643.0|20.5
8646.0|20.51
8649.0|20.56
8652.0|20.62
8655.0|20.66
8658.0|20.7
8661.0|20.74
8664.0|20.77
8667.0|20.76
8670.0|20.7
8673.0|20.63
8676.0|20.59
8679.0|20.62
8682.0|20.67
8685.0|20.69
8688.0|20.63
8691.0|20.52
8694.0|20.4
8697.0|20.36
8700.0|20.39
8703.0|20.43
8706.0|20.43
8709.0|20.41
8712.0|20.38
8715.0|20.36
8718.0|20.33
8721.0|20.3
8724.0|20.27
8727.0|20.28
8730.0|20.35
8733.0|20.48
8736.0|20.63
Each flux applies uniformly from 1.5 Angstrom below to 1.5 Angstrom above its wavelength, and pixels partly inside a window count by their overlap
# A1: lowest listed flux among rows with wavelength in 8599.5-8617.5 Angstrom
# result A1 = 20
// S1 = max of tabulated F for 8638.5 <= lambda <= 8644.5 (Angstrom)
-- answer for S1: 20.55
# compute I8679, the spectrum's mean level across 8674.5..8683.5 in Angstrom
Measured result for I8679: 20.6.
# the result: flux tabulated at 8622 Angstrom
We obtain 20.59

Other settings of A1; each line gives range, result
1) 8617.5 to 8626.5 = 20.51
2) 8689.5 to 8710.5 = 20.36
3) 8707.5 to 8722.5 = 20.3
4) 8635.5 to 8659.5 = 20.5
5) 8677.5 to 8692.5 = 20.52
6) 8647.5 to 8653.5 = 20.56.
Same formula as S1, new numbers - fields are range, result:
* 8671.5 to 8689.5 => 20.69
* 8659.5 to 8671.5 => 20.77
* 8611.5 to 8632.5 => 20.74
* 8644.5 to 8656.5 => 20.66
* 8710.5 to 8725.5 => 20.38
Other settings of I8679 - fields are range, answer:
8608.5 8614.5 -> 20.2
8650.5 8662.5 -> 20.7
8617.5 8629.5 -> 20.6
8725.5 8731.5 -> 20.3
